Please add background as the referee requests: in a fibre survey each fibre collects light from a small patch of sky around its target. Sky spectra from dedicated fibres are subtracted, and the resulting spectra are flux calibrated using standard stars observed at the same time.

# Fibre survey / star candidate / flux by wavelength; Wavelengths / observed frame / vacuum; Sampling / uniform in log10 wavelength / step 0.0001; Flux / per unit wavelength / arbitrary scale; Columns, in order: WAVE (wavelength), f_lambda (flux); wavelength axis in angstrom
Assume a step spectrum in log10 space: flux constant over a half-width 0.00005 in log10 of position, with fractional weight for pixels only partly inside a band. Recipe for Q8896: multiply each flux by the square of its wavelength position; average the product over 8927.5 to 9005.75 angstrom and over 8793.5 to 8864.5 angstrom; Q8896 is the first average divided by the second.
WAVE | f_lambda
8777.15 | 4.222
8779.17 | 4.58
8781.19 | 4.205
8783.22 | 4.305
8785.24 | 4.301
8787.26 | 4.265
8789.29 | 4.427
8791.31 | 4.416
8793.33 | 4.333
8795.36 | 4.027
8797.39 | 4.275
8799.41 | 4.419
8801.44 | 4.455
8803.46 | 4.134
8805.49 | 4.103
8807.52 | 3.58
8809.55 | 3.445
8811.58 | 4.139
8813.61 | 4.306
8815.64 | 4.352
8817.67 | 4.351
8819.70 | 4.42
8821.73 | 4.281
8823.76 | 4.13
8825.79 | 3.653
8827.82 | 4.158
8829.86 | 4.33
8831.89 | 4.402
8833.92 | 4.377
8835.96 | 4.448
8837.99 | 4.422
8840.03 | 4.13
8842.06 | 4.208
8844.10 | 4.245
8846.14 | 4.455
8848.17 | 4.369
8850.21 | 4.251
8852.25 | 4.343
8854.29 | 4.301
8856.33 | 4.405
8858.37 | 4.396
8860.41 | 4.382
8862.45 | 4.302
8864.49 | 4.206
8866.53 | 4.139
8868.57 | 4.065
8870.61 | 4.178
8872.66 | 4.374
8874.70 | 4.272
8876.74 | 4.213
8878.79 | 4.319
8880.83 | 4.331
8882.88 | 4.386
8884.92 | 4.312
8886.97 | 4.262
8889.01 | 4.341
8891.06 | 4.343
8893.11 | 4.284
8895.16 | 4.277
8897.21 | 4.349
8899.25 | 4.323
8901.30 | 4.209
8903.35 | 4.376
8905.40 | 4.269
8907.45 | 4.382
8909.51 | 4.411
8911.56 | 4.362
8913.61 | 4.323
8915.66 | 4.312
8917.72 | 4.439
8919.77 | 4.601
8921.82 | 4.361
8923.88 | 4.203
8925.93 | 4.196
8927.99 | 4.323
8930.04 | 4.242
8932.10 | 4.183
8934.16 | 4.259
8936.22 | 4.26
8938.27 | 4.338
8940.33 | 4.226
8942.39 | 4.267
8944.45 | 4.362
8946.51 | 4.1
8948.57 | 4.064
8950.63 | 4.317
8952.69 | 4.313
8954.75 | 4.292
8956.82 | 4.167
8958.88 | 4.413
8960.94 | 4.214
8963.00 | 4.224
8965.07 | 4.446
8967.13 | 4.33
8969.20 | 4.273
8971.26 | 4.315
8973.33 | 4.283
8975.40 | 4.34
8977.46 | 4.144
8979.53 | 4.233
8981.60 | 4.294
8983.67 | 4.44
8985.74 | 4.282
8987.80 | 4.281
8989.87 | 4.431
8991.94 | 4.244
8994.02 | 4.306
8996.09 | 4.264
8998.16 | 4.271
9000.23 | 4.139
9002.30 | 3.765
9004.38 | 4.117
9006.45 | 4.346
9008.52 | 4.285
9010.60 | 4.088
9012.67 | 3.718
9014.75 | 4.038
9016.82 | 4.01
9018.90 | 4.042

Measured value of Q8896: 1.04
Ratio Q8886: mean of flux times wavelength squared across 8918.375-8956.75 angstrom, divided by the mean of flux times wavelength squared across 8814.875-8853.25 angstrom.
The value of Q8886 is 1.0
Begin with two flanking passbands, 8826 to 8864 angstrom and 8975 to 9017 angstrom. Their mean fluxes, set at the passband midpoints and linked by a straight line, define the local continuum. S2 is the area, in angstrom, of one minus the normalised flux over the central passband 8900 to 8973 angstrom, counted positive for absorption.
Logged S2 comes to -1.0 angstrom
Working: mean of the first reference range 4.31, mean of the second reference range 4.19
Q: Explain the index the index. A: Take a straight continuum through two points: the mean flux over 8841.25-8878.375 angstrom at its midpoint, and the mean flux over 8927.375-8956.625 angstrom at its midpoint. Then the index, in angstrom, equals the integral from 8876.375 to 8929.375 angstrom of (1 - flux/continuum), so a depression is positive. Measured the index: -0.8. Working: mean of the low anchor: 4.28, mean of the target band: 4.33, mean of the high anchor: 4.25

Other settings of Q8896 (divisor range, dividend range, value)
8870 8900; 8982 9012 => 1.01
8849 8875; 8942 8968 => 1.02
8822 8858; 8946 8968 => 1.02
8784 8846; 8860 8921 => 1.04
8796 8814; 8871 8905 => 1.07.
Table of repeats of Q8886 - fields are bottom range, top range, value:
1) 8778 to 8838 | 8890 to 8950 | 1.04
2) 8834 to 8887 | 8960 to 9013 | 1.01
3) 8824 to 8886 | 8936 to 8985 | 1.02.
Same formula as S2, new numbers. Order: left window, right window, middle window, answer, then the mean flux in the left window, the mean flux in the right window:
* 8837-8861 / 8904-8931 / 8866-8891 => 0.34 angstrom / 4.32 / 4.34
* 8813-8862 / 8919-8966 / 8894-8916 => -0.23 angstrom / 4.3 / 4.27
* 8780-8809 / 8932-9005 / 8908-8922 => -0.52 angstrom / 4.22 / 4.26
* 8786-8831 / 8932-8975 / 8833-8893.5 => -1.23 angstrom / 4.18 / 4.27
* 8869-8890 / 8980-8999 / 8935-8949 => 0.21 angstrom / 4.29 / 4.31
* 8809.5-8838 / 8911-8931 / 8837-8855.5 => -0.20 angstrom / 4.23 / 4.34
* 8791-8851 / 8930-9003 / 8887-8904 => -0.27 angstrom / 4.22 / 4.26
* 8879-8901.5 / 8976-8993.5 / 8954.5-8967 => 0.01 angstrom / 4.32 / 4.29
